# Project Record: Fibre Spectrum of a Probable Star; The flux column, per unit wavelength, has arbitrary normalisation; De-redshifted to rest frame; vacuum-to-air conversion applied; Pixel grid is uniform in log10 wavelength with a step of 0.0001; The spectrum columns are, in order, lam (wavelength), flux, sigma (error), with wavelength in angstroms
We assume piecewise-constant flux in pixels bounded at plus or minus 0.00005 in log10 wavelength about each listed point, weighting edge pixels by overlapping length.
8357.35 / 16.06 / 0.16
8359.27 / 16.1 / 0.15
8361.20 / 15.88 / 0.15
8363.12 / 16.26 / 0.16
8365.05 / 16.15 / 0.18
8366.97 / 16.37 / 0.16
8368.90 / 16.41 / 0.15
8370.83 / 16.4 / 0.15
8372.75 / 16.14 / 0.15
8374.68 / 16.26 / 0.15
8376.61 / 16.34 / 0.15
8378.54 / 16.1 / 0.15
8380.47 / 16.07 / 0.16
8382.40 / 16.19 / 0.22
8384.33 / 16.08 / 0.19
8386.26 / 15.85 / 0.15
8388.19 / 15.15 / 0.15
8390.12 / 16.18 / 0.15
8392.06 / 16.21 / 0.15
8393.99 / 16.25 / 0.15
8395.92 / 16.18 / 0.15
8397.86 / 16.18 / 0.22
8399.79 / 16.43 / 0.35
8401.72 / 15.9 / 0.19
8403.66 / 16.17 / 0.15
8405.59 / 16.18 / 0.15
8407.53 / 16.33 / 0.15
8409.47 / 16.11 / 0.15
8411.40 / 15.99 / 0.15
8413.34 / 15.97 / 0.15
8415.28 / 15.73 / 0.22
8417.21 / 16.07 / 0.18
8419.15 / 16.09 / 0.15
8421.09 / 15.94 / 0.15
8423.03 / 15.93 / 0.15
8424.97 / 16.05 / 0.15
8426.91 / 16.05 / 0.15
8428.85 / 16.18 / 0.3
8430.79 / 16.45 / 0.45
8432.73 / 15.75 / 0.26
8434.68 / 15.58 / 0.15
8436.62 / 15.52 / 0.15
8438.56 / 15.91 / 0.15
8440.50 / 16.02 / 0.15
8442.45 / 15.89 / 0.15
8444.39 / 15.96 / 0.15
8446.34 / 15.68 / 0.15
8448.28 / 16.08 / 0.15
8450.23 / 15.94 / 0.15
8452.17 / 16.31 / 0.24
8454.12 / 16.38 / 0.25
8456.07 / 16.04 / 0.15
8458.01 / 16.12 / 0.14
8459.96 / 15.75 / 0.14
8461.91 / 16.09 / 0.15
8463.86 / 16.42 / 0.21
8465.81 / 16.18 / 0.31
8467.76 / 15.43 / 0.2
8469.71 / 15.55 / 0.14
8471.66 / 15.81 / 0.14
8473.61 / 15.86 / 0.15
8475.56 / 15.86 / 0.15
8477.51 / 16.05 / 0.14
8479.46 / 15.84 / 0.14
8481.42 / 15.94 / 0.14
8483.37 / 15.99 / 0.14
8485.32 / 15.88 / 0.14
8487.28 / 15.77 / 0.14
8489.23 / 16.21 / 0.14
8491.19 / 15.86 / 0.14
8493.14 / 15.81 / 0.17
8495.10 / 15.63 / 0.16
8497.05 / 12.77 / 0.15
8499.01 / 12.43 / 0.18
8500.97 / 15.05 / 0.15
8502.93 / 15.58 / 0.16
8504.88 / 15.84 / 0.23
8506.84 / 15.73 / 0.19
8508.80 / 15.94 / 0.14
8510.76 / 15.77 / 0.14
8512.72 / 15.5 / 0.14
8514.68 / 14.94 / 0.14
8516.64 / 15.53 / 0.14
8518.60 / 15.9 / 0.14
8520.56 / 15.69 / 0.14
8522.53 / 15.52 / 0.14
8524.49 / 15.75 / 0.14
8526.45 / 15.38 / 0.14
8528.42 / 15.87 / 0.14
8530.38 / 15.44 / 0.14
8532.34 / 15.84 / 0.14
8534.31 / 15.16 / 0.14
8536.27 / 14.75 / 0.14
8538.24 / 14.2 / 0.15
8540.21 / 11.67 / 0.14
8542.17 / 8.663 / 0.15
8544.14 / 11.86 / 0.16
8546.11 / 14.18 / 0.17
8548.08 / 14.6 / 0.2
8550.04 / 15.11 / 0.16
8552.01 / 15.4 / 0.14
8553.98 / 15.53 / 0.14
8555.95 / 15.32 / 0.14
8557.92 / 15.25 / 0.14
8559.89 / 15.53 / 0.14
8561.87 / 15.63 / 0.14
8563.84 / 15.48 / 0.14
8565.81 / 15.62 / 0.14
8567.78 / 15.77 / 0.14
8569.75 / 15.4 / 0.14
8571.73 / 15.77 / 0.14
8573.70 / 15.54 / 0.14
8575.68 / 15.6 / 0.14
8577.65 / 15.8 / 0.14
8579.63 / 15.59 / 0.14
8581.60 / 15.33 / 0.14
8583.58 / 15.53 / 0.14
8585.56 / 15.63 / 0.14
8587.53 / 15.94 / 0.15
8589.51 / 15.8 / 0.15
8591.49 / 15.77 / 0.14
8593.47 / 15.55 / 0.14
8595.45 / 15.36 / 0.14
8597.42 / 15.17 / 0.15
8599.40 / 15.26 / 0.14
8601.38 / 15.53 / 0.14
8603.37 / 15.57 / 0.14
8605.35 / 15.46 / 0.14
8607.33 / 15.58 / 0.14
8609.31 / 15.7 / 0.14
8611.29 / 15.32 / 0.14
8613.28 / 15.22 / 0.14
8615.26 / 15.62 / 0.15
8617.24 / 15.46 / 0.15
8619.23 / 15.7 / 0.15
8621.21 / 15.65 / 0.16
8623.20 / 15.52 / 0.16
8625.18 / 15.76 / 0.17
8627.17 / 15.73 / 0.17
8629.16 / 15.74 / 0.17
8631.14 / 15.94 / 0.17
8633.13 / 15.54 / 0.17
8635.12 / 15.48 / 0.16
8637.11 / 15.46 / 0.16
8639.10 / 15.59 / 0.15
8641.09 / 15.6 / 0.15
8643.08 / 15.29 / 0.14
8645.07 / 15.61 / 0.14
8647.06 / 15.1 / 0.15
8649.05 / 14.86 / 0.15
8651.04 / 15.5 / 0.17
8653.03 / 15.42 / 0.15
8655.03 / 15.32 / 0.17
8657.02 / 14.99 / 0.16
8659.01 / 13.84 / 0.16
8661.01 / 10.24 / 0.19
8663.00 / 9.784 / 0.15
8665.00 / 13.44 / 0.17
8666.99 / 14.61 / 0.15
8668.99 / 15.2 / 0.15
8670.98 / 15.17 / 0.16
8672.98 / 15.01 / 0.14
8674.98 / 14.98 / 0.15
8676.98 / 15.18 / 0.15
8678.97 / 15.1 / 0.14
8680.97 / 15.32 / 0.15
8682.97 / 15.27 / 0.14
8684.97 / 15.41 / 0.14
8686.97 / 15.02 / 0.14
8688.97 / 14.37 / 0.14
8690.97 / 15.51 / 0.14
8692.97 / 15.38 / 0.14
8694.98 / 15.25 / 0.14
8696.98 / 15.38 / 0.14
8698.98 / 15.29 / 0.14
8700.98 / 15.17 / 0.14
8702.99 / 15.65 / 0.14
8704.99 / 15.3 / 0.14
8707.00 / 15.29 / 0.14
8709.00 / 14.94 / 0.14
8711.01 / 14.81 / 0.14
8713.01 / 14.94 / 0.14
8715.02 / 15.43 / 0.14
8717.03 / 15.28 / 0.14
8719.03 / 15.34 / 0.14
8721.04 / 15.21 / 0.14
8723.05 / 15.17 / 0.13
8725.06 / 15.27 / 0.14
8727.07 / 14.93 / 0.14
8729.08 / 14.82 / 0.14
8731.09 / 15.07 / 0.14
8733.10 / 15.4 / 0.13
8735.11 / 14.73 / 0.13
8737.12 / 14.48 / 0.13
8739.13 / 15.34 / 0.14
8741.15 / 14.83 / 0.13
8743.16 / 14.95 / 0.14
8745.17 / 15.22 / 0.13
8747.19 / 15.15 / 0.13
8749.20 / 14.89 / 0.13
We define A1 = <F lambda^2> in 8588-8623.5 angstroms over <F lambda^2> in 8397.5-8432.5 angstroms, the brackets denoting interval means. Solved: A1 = 1.0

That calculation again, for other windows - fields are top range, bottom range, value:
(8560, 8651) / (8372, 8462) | 1.01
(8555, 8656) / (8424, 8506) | 1.02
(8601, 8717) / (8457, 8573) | 1.02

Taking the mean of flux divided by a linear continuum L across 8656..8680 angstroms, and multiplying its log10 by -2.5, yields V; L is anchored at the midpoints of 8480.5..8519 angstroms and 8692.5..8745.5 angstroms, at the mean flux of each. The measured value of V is 0.09 mag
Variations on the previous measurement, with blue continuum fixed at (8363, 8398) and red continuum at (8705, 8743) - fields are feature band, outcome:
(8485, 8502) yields 0.06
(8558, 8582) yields 0.00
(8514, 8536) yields 0.01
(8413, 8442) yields 0.00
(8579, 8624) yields -0.01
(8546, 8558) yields 0.04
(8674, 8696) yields 0.00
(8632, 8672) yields 0.05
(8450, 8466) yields -0.02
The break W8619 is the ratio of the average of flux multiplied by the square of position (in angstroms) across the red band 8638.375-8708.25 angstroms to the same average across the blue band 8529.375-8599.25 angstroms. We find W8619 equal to 1.01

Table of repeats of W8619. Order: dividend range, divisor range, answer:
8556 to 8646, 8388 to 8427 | 1.01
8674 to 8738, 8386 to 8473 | 1.01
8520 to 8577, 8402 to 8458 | 0.96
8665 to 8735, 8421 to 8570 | 1.03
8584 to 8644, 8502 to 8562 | 1.06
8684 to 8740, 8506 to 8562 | 1.06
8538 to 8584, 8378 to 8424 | 0.96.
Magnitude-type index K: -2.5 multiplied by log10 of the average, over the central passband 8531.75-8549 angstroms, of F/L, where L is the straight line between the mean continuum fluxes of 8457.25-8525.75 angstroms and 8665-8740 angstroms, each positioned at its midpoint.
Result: 0.16 mag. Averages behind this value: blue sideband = 15.6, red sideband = 15.1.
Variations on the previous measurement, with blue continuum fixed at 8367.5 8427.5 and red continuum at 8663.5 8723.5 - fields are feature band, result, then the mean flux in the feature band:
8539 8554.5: 0.169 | 13.3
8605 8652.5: -0.016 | 15.5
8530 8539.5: 0.048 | 15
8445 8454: -0.008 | 16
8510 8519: 0.013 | 15.5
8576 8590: -0.014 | 15.7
